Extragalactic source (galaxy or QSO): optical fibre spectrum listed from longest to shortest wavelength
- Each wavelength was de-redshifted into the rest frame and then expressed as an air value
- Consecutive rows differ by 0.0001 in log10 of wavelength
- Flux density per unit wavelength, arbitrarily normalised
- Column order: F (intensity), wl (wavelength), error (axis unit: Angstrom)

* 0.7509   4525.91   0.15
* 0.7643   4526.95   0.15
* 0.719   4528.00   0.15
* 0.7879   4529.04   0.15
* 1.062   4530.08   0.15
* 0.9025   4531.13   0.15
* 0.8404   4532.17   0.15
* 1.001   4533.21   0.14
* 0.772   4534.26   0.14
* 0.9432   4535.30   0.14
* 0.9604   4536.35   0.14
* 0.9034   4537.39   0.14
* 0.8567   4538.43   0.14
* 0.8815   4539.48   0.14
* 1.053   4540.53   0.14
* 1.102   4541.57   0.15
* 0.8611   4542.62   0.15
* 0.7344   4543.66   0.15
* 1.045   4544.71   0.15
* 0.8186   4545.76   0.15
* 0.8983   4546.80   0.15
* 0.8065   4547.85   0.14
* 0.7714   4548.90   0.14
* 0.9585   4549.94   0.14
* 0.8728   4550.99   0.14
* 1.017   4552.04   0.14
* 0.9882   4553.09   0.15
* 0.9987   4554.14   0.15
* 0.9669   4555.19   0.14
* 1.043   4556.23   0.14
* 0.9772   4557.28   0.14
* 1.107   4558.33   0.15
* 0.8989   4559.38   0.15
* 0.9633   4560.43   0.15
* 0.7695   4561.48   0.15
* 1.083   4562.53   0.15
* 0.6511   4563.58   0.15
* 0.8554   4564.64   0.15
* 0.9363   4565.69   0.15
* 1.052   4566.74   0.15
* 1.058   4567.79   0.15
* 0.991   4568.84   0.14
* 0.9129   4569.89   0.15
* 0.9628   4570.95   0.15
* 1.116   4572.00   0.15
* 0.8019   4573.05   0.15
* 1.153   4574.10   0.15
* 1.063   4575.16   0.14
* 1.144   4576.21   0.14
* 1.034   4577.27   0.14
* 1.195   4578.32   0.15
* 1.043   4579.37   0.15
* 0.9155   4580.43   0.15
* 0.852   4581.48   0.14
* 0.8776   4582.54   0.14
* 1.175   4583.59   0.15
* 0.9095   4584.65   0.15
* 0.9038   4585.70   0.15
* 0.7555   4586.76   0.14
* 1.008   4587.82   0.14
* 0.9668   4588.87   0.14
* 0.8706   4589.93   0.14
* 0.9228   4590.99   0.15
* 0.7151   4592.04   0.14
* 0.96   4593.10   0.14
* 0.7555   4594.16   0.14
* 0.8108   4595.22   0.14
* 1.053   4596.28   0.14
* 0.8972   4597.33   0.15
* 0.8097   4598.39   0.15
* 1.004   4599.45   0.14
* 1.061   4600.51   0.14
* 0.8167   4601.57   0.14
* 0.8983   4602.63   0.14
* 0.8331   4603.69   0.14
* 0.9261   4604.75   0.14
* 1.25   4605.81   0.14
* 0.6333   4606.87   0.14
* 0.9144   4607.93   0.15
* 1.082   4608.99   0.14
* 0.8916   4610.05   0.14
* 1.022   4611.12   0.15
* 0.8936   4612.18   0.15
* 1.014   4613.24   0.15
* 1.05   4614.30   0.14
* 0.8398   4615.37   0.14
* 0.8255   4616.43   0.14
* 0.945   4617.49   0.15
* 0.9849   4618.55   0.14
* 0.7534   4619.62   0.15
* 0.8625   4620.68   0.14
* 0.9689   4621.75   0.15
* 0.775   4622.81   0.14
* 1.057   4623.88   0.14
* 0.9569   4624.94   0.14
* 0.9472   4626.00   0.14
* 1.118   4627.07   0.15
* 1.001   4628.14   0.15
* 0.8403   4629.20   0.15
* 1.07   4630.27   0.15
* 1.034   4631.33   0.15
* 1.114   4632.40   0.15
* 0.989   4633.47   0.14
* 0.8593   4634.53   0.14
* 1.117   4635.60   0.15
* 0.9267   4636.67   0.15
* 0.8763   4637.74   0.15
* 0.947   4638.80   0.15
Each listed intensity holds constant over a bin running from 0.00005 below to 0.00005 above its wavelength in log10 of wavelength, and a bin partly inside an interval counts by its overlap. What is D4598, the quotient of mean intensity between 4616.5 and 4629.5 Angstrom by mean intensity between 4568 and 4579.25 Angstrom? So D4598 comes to 0.9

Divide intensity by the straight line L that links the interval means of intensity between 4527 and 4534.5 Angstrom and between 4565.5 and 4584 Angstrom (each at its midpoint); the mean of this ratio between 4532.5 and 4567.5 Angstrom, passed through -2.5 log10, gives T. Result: 0.01 mag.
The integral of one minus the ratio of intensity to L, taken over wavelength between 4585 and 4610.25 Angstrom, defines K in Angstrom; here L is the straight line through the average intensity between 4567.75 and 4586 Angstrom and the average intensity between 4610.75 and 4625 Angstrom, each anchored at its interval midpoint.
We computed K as 1.5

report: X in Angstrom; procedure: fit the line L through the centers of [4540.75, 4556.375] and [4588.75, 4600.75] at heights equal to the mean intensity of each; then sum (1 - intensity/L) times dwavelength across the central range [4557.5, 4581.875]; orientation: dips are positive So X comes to -1.9 Angstrom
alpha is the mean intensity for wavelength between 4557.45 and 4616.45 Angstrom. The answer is 0.946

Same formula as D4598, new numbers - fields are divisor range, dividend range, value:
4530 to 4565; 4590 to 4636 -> 1.02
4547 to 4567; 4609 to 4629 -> 1.01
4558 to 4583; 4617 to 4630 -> 0.96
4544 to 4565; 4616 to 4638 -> 1.03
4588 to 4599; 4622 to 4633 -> 1.12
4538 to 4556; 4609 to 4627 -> 1.01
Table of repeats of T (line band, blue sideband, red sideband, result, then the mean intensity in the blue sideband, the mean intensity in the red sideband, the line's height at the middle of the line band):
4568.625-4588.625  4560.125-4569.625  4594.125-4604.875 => -0.08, 0.928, 0.902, 0.918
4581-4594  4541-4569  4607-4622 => 0.03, 0.934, 0.923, 0.928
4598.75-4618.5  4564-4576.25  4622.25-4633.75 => 0.06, 0.995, 0.991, 0.993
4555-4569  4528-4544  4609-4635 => -0.04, 0.907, 0.953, 0.921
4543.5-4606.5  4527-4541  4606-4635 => -0.03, 0.893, 0.946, 0.918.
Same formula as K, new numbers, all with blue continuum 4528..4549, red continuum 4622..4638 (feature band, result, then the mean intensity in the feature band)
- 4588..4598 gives 0.64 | 0.887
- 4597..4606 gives 0.20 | 0.933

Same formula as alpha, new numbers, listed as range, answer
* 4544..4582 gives 0.963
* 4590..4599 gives 0.867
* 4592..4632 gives 0.931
